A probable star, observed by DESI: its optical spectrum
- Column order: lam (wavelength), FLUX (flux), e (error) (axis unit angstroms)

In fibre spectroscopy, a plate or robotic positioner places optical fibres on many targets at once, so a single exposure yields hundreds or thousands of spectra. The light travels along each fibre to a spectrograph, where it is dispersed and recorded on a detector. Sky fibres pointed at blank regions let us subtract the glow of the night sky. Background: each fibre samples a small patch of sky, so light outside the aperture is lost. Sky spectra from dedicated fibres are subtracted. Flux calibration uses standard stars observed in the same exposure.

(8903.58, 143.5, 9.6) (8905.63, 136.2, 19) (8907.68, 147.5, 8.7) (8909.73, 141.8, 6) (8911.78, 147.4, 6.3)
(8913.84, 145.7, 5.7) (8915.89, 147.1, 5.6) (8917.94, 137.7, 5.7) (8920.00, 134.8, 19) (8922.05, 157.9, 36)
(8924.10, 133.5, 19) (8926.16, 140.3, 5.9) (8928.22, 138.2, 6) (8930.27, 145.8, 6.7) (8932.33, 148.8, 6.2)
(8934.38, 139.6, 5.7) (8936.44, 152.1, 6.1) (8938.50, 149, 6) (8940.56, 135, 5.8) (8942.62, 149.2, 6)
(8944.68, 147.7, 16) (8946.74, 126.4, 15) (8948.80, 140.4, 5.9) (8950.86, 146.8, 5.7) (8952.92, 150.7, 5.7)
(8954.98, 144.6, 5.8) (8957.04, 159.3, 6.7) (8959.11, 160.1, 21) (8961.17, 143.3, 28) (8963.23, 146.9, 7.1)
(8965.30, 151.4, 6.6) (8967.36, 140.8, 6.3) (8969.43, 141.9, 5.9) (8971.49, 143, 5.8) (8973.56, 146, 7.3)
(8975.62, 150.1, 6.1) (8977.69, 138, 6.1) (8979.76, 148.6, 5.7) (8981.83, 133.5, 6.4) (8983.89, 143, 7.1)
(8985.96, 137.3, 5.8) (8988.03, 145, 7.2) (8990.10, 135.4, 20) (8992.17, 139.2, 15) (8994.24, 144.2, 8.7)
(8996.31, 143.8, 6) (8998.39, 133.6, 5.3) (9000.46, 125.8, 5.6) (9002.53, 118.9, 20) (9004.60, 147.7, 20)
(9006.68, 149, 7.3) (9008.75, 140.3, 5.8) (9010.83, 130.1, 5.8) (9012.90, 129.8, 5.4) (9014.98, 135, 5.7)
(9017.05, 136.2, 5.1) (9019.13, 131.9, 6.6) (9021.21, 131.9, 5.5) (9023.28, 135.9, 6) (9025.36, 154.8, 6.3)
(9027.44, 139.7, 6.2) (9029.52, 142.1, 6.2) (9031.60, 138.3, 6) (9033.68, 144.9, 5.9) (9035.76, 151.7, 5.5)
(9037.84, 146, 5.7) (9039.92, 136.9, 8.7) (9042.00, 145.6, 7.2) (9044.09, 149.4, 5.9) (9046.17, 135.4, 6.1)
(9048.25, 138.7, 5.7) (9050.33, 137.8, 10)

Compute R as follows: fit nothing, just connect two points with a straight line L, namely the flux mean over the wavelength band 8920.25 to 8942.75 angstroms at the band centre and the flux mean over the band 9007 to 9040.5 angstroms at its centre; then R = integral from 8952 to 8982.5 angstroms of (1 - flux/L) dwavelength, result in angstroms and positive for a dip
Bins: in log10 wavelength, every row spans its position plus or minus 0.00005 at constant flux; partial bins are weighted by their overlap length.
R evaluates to -1.0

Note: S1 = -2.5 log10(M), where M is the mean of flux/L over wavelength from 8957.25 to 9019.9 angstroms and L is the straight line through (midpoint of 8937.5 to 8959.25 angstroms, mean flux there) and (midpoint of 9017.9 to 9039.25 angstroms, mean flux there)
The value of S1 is 0.02 mag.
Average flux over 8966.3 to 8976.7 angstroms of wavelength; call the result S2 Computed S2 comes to 144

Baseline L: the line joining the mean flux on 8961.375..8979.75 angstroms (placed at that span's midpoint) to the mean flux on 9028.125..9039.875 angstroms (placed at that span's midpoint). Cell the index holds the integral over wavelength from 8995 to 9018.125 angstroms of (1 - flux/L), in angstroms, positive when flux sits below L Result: 1.4 angstroms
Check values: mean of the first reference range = 145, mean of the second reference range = 144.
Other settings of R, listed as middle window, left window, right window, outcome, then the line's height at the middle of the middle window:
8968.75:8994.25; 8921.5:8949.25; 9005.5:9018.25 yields -0.5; 139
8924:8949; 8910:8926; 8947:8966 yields 0.6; 146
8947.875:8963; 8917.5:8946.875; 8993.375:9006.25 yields -0.9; 141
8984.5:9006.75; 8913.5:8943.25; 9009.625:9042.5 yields 0.5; 141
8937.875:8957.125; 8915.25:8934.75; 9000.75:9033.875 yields -0.4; 141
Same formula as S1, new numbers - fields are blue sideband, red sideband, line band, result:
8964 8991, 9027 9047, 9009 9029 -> 0.05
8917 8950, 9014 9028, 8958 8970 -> -0.05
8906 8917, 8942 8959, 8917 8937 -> 0.02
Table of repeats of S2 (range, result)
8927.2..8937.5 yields 145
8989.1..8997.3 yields 141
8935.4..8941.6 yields 145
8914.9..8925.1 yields 142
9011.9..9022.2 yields 133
